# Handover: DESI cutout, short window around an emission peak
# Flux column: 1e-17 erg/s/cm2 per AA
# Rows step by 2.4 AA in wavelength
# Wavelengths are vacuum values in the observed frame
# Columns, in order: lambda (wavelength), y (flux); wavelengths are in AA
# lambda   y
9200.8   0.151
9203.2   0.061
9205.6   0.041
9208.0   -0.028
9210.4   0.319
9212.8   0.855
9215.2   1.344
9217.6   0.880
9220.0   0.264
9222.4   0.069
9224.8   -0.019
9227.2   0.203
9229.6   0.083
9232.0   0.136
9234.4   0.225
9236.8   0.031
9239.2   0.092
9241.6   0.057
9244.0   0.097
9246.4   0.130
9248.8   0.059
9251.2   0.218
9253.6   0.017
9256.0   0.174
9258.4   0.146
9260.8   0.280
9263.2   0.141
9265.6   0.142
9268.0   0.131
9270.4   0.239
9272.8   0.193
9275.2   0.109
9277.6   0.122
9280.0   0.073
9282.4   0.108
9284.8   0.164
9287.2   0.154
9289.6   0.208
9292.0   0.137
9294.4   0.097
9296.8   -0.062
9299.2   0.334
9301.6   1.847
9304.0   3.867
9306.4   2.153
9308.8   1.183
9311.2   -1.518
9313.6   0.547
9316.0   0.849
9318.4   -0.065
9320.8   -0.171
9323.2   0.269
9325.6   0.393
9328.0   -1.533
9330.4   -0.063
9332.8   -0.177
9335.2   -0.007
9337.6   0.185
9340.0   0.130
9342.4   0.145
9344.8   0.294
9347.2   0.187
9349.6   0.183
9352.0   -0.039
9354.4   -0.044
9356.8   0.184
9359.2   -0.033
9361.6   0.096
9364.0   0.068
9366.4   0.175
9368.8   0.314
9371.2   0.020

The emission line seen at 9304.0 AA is [O III]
